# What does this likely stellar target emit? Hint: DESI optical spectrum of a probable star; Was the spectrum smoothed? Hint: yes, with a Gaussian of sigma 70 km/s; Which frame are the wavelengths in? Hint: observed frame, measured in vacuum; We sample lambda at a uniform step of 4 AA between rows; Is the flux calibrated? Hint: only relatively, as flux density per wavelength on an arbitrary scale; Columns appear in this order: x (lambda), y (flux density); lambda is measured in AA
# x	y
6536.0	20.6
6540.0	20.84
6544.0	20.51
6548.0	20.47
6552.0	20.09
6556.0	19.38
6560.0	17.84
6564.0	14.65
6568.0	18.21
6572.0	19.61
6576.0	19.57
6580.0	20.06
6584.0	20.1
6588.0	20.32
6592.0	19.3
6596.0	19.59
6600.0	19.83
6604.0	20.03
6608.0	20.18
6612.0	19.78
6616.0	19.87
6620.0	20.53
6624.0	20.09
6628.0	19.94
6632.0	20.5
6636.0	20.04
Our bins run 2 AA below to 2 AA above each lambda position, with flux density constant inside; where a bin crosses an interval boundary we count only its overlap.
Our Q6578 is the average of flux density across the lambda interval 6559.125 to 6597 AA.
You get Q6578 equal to 18.9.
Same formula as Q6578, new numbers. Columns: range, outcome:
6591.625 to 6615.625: 19.8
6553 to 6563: 18.4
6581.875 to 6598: 19.8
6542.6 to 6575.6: 18.8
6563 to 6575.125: 17.9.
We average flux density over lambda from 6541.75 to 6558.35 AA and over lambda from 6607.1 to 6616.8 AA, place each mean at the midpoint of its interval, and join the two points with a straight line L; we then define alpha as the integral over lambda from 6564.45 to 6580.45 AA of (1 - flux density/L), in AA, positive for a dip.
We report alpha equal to 0.9 AA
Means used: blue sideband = 20.1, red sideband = 19.9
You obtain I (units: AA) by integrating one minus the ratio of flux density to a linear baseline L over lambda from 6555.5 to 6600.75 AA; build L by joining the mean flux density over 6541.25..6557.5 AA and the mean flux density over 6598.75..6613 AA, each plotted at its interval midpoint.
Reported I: 2.4 AA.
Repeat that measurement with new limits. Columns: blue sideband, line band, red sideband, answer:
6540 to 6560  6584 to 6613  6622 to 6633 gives 0.3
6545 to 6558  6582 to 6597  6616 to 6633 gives 0.2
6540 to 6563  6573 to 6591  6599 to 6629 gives -0.1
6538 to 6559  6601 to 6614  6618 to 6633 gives 0.2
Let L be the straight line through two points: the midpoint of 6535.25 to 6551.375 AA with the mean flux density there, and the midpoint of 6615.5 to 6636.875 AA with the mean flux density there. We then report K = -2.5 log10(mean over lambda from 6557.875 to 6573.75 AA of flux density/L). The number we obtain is 0.17 mag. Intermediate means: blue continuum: 20.6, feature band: 17.6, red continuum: 20.2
